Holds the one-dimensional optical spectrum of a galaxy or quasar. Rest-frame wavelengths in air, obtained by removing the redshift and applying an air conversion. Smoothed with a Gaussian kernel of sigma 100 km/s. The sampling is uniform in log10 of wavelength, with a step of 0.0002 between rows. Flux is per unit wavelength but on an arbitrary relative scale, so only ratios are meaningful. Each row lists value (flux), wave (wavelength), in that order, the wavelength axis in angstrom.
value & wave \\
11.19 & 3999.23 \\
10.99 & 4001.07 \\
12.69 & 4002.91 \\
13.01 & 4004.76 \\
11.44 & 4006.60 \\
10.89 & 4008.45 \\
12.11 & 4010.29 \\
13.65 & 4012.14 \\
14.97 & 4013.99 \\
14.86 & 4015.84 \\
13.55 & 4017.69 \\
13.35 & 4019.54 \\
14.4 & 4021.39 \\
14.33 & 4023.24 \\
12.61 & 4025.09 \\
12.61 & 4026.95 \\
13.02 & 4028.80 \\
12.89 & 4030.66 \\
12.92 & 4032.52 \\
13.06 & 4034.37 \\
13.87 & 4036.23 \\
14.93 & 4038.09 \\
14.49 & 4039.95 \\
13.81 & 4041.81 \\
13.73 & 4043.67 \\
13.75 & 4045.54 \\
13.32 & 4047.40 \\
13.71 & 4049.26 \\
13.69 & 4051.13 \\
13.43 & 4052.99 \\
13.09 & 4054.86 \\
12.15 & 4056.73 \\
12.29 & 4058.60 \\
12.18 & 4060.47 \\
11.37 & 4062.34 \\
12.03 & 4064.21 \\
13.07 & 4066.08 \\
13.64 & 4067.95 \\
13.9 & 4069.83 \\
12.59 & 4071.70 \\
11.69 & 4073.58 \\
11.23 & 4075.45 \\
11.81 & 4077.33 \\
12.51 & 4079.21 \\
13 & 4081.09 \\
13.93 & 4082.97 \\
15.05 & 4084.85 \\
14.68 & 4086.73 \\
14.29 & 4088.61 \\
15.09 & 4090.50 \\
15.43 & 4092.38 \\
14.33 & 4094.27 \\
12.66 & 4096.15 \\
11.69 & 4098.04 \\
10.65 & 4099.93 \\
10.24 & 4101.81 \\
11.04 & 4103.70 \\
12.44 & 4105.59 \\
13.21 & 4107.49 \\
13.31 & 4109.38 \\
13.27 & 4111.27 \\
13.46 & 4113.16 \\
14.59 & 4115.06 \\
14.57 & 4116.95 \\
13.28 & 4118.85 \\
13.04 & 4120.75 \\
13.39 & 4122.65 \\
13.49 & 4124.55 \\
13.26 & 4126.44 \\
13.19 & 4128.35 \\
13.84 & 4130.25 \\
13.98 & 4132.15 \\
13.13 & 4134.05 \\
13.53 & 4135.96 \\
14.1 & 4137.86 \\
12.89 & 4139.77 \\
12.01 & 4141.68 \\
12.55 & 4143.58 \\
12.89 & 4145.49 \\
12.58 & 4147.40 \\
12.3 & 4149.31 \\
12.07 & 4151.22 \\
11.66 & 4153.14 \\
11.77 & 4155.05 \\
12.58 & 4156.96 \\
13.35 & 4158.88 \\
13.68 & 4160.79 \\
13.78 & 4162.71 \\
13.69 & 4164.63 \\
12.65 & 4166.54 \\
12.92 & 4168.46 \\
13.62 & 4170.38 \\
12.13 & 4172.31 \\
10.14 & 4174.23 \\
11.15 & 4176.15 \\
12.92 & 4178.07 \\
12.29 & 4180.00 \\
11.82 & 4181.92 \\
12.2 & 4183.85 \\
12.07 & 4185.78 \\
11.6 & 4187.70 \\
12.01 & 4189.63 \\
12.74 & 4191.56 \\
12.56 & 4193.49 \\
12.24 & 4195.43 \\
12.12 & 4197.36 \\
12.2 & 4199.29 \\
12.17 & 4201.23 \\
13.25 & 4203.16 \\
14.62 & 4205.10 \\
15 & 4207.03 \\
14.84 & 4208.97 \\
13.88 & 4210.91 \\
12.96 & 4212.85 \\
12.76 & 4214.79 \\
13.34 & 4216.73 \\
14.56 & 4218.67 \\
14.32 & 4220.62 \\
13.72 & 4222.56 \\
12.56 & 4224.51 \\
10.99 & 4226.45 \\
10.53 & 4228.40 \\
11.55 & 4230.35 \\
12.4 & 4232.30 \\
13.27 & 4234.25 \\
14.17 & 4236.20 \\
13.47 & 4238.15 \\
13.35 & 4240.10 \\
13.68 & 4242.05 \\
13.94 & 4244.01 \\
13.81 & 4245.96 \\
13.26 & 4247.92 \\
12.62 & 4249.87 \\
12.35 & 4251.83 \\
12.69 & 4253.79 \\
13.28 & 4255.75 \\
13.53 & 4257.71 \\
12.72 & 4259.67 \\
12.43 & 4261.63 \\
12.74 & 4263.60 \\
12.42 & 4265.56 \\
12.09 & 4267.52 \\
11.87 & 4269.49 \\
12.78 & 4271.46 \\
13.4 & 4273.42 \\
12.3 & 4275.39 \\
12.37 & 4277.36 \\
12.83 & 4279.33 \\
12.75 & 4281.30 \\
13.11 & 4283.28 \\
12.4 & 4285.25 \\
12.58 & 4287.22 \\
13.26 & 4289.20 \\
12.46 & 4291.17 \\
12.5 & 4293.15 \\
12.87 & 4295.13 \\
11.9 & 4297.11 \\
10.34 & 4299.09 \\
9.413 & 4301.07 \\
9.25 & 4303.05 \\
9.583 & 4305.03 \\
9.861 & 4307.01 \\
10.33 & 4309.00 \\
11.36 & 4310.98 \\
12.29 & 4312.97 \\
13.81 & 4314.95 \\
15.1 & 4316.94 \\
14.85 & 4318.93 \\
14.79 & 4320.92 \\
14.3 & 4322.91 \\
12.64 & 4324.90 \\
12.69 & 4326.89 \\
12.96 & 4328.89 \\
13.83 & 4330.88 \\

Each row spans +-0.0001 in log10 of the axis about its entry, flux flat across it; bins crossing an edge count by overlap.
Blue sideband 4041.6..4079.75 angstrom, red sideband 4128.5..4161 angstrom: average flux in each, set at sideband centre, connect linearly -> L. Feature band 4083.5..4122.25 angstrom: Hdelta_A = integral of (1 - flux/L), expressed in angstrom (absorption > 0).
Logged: -1.5 angstrom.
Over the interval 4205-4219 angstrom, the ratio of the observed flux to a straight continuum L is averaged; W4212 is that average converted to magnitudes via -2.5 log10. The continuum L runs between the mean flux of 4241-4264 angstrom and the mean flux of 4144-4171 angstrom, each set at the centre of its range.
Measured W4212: -0.08 mag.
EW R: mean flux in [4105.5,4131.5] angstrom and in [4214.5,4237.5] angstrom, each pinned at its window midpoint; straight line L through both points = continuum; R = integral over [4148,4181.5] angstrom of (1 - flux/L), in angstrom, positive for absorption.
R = 1.8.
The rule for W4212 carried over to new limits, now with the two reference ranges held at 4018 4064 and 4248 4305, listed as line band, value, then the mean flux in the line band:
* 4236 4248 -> -0.10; 13.7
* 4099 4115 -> 0.06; 12.3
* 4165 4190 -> 0.05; 12.2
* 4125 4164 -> -0.01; 13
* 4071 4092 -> -0.02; 13.3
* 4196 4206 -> -0.02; 12.8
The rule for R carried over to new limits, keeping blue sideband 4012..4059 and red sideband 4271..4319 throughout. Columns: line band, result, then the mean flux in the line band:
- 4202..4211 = -1.2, 14.3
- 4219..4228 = -0.3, 12.9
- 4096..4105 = 1.4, 11.2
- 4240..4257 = -1.2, 13.2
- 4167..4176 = 0.5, 12.1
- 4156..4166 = -0.4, 13.4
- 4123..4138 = -0.6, 13.5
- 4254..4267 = -0.6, 12.8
